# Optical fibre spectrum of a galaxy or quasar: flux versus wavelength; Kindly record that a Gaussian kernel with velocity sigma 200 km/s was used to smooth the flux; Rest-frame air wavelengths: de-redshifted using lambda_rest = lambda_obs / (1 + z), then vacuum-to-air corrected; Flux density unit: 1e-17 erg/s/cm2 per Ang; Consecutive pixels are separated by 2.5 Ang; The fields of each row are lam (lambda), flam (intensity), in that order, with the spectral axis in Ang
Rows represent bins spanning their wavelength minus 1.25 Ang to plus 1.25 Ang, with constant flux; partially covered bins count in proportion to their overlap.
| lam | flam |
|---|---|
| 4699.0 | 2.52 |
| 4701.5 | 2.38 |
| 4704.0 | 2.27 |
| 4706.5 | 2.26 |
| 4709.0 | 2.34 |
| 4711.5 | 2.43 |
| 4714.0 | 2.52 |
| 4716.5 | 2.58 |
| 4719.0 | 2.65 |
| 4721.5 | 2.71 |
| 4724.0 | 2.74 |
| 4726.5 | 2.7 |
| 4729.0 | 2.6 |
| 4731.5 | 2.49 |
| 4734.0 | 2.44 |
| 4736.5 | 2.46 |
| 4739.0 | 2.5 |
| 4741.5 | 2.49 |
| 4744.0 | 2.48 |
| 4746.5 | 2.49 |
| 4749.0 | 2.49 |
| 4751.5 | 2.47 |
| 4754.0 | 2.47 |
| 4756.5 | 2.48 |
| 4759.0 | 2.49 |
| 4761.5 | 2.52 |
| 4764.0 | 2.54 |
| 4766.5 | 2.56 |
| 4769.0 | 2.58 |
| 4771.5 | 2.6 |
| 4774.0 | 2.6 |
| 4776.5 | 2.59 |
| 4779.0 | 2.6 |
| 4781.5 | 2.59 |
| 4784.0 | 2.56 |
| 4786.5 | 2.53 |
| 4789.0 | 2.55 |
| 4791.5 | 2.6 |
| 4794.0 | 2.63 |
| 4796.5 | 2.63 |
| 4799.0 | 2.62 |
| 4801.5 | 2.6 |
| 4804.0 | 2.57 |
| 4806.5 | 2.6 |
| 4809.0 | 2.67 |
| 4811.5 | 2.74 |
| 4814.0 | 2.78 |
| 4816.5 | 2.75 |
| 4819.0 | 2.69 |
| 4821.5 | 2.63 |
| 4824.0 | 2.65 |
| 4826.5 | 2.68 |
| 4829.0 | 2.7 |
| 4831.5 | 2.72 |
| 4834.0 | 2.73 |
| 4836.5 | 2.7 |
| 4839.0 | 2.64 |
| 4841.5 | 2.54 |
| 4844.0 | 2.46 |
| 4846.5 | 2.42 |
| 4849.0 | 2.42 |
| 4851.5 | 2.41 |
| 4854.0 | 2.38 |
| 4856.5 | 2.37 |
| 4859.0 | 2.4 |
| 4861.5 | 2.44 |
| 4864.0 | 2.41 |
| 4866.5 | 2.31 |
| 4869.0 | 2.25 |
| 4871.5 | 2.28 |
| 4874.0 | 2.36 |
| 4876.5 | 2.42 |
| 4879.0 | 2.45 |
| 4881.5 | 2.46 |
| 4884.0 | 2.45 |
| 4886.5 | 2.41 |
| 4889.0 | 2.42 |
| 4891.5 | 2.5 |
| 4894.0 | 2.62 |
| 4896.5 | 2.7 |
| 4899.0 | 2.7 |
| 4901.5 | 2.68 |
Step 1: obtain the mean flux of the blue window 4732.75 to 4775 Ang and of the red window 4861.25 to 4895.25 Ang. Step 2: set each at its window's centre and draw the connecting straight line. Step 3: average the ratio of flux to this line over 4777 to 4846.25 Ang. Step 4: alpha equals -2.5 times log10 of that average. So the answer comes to -0.07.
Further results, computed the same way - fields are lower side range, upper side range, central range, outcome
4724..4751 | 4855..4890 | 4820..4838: -0.11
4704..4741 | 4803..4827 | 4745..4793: 0.02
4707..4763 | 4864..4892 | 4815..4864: -0.06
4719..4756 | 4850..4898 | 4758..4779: -0.02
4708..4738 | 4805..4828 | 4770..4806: 0.02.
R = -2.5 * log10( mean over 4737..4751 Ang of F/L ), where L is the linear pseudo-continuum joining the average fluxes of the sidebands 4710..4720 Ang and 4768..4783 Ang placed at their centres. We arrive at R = 0.03 mag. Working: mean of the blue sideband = 2.54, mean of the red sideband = 2.59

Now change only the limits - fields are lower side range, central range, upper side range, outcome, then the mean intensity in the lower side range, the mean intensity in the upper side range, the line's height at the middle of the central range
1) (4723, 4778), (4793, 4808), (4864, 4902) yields -0.04 mag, 2.53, 2.46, 2.51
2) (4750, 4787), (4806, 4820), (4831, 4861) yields -0.08 mag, 2.55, 2.51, 2.52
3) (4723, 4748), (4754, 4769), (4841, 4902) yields 0.00 mag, 2.54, 2.45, 2.52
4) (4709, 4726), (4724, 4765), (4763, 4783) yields 0.03 mag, 2.59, 2.58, 2.59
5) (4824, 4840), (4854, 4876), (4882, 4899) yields 0.11 mag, 2.69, 2.53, 2.6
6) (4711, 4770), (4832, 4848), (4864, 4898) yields -0.05 mag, 2.54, 2.43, 2.46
